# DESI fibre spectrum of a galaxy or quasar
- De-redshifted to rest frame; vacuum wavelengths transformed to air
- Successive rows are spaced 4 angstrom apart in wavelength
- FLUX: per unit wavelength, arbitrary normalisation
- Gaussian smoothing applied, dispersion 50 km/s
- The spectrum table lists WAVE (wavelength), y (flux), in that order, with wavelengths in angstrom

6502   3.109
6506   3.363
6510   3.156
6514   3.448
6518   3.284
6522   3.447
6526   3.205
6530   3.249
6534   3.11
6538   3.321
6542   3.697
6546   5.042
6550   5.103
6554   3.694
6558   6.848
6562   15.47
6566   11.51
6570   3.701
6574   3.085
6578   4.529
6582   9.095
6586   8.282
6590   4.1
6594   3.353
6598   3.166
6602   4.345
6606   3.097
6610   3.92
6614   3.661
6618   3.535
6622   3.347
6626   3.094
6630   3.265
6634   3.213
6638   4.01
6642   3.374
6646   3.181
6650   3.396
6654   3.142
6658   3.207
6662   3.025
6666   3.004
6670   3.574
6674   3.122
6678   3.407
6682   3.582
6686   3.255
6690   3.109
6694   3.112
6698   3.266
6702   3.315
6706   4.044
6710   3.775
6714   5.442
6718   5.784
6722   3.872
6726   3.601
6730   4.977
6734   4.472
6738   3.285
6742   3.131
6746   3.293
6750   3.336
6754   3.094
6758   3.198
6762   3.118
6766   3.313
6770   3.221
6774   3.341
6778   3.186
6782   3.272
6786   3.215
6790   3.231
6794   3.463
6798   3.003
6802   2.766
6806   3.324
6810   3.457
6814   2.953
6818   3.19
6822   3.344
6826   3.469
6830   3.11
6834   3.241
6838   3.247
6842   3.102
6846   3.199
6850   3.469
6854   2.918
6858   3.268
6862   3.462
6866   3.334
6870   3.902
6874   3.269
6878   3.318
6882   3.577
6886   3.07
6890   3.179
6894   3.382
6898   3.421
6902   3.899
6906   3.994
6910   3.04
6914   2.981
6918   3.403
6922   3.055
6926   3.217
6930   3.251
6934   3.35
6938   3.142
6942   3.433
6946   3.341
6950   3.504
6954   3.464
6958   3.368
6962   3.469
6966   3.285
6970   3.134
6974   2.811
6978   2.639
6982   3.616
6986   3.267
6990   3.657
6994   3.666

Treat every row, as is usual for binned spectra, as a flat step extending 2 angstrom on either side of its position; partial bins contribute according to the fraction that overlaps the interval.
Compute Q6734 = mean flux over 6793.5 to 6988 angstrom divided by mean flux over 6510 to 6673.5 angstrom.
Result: 0.76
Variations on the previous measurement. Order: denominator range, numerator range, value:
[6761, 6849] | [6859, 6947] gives 1.04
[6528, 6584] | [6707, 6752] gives 0.70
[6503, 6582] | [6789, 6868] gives 0.65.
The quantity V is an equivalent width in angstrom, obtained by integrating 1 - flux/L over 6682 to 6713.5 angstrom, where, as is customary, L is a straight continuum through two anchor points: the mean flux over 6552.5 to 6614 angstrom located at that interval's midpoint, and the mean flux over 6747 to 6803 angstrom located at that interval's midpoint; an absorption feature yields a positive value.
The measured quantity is 5.4 angstrom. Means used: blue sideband 5.83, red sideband 3.21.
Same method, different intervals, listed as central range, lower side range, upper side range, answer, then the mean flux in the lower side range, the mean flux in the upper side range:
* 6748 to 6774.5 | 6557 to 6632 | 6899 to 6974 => 6.86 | 5.32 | 3.34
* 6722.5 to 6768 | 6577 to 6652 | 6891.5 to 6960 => 3.04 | 4.1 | 3.37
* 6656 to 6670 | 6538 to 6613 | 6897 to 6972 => 5.24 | 5.58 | 3.35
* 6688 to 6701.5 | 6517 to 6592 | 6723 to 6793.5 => 2.96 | 5.49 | 3.44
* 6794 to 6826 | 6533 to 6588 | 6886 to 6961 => 7.99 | 6.23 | 3.35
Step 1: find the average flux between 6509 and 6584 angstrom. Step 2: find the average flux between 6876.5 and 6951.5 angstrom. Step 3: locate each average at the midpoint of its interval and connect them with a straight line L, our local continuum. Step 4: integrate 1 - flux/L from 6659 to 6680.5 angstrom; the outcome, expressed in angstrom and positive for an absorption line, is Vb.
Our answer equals 6.3 angstrom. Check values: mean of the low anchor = 5.18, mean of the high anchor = 3.34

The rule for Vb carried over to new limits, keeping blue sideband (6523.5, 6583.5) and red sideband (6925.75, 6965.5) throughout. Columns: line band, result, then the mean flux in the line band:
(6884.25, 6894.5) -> 1.4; 3.19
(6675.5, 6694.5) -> 6.1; 3.3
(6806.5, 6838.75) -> 6.4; 3.25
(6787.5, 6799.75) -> 2.9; 3.24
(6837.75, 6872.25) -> 4.9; 3.33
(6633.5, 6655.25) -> 7.2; 3.41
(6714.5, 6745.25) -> 2.7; 4.19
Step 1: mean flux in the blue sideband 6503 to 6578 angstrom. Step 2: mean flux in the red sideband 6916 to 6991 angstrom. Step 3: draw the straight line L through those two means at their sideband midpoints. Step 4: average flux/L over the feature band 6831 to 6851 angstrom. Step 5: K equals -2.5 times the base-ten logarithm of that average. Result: 0.15 mag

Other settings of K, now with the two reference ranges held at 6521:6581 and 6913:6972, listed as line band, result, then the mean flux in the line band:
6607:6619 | 0.34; 3.67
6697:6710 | 0.26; 3.6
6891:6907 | -0.03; 3.62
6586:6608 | 0.26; 4.04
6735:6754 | 0.30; 3.31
